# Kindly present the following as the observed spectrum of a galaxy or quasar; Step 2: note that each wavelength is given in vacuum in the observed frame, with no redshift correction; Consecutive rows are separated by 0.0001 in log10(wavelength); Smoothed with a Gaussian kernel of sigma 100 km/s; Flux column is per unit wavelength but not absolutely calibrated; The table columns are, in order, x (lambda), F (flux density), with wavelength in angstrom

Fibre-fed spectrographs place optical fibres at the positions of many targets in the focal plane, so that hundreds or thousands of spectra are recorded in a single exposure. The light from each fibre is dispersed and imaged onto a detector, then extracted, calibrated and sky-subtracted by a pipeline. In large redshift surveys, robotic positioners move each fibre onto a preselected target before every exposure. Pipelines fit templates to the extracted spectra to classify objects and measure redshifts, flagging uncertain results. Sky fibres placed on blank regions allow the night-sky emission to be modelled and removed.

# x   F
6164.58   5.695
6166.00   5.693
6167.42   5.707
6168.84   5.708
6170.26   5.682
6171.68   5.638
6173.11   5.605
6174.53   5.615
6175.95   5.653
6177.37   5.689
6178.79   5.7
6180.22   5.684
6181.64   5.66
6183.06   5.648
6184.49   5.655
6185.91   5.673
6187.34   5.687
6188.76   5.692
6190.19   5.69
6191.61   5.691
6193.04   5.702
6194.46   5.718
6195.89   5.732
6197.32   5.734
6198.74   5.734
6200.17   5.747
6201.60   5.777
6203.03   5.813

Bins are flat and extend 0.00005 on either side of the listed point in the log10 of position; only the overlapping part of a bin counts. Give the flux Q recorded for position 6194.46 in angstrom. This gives 5.718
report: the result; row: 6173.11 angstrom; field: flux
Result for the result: 5.605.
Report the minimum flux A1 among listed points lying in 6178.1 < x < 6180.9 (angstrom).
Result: 5.684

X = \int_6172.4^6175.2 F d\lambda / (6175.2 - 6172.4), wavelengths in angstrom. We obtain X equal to 5.61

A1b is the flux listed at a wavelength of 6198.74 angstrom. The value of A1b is 5.734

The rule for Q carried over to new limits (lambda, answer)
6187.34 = 5.687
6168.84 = 5.708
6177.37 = 5.689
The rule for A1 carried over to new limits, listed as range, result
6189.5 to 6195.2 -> 5.69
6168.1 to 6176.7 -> 5.605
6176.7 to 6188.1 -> 5.648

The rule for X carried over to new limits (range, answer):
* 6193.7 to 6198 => 5.73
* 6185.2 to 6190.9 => 5.68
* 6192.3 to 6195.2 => 5.71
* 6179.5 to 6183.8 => 5.66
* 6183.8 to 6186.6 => 5.67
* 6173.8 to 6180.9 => 5.67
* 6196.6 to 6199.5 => 5.74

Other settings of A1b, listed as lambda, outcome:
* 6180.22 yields 5.684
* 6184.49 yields 5.655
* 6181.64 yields 5.66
